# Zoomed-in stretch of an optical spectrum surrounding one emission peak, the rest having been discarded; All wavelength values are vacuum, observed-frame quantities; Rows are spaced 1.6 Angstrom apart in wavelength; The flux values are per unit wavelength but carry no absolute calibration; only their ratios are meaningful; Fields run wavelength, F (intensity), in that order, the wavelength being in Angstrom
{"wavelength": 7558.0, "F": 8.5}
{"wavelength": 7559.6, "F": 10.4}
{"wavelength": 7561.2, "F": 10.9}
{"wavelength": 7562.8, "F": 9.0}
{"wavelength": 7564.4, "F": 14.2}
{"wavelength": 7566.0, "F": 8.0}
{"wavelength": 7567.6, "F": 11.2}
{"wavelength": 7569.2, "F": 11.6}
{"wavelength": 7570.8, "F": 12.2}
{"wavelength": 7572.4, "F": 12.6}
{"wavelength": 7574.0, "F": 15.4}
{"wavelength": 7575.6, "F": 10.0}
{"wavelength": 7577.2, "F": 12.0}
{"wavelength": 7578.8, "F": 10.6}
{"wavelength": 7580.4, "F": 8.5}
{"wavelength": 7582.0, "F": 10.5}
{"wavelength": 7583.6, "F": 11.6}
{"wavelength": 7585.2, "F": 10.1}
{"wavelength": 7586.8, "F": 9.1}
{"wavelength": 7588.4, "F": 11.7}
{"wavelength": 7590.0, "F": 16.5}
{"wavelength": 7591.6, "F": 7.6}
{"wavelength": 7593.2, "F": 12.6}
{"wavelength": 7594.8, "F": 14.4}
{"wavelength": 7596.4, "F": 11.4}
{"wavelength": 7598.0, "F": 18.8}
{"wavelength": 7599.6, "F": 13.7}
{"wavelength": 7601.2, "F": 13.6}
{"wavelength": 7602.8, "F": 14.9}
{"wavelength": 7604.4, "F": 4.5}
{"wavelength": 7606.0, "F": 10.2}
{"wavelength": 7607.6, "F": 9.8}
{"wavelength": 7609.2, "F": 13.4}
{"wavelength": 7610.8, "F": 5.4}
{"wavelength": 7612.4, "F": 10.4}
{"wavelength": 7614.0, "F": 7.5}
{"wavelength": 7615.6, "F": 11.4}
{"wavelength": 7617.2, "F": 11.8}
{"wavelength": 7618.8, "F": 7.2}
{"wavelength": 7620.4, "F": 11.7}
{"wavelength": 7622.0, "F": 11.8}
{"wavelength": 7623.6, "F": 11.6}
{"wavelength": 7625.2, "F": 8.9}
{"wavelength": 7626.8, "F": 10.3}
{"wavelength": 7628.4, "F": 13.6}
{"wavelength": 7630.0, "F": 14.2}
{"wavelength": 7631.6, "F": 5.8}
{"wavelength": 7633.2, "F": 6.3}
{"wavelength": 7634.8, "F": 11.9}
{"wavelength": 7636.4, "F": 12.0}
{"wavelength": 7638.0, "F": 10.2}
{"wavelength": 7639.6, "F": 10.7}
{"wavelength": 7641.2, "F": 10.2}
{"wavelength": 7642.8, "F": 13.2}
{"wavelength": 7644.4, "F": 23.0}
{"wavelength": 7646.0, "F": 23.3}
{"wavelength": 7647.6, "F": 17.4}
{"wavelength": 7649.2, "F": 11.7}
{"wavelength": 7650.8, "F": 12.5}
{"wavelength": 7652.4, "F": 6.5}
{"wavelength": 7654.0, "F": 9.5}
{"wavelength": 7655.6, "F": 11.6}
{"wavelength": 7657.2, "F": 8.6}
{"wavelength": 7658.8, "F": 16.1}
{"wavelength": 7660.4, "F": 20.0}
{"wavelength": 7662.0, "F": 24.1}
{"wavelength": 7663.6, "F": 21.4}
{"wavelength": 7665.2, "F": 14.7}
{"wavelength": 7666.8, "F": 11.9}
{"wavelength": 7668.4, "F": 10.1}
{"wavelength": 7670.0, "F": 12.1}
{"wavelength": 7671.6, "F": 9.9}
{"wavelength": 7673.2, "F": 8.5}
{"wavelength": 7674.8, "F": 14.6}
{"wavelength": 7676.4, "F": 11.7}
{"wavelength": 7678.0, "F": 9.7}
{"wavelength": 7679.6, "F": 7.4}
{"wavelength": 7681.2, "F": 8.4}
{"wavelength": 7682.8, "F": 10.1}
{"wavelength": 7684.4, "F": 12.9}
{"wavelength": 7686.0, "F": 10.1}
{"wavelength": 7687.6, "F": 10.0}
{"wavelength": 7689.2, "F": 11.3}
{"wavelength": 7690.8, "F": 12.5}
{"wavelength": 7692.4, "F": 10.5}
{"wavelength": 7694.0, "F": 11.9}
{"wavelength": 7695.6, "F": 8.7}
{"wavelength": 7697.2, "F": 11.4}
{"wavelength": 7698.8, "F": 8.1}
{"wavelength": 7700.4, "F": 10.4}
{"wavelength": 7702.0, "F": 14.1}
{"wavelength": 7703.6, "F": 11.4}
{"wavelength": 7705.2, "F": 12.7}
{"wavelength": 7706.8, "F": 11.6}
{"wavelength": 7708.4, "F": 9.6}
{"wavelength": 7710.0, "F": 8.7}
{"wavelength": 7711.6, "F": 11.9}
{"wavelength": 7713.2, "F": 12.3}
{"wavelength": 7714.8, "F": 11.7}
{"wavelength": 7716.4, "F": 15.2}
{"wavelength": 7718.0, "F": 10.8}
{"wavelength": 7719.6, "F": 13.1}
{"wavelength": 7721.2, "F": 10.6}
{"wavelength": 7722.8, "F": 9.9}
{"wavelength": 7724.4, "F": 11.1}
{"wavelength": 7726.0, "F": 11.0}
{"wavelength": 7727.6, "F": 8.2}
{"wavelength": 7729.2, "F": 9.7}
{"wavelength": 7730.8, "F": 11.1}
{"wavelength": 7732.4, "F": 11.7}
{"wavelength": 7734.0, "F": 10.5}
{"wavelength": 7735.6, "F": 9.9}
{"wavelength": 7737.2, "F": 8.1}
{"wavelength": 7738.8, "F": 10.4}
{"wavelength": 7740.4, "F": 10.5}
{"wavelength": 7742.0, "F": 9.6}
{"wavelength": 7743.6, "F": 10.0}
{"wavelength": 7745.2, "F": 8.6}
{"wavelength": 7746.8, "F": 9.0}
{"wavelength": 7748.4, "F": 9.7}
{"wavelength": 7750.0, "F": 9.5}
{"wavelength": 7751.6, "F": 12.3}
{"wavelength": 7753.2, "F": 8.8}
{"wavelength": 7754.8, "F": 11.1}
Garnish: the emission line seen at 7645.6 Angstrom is [S II]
